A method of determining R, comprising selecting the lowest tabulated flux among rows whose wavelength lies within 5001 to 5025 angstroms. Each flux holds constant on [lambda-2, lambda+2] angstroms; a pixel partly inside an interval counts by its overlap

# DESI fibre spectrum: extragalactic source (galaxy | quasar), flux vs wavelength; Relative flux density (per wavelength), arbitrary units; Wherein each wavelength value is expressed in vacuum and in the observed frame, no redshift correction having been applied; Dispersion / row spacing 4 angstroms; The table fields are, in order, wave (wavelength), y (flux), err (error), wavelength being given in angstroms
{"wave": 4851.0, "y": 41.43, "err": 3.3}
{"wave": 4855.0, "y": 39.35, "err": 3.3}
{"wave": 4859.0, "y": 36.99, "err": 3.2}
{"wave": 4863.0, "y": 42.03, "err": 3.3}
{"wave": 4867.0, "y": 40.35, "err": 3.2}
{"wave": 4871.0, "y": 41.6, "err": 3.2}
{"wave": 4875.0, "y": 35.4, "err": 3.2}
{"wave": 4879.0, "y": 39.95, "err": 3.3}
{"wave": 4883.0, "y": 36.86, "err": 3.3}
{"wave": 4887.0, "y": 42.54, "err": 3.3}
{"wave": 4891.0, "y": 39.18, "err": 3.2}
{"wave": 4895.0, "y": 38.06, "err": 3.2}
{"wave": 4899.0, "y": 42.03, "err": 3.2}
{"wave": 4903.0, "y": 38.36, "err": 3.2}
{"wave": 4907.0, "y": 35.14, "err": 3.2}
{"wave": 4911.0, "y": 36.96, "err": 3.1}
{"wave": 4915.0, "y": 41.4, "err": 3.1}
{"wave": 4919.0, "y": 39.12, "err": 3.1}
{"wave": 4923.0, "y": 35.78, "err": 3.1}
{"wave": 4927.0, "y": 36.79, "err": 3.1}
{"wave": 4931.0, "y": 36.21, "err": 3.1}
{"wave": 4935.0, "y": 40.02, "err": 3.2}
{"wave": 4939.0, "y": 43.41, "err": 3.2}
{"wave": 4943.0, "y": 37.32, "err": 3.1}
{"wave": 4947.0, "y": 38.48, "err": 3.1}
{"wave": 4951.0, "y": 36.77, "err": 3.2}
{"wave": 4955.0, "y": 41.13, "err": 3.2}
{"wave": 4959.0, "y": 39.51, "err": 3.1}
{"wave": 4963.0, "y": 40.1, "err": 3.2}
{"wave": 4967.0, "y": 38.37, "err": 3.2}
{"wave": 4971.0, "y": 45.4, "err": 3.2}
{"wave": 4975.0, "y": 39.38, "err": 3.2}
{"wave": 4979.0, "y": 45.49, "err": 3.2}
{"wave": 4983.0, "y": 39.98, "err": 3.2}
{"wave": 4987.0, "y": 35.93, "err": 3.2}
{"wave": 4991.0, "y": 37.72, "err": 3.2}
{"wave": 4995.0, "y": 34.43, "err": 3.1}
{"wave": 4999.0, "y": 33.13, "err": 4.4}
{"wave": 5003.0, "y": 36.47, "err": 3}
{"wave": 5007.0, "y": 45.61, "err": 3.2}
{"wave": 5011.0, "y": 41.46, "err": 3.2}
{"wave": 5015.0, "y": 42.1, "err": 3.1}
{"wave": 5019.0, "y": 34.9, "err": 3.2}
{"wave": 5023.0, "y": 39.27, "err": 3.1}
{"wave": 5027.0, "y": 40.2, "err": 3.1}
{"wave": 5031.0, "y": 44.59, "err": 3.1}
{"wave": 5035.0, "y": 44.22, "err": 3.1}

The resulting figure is 34.9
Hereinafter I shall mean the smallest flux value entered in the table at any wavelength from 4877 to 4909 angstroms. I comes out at 35.14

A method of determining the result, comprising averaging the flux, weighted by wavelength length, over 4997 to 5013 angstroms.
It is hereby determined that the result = 39.2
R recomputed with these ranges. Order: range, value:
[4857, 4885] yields 35.4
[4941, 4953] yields 36.77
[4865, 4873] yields 40.35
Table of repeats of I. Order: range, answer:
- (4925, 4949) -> 36.21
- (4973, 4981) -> 39.38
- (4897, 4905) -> 38.36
